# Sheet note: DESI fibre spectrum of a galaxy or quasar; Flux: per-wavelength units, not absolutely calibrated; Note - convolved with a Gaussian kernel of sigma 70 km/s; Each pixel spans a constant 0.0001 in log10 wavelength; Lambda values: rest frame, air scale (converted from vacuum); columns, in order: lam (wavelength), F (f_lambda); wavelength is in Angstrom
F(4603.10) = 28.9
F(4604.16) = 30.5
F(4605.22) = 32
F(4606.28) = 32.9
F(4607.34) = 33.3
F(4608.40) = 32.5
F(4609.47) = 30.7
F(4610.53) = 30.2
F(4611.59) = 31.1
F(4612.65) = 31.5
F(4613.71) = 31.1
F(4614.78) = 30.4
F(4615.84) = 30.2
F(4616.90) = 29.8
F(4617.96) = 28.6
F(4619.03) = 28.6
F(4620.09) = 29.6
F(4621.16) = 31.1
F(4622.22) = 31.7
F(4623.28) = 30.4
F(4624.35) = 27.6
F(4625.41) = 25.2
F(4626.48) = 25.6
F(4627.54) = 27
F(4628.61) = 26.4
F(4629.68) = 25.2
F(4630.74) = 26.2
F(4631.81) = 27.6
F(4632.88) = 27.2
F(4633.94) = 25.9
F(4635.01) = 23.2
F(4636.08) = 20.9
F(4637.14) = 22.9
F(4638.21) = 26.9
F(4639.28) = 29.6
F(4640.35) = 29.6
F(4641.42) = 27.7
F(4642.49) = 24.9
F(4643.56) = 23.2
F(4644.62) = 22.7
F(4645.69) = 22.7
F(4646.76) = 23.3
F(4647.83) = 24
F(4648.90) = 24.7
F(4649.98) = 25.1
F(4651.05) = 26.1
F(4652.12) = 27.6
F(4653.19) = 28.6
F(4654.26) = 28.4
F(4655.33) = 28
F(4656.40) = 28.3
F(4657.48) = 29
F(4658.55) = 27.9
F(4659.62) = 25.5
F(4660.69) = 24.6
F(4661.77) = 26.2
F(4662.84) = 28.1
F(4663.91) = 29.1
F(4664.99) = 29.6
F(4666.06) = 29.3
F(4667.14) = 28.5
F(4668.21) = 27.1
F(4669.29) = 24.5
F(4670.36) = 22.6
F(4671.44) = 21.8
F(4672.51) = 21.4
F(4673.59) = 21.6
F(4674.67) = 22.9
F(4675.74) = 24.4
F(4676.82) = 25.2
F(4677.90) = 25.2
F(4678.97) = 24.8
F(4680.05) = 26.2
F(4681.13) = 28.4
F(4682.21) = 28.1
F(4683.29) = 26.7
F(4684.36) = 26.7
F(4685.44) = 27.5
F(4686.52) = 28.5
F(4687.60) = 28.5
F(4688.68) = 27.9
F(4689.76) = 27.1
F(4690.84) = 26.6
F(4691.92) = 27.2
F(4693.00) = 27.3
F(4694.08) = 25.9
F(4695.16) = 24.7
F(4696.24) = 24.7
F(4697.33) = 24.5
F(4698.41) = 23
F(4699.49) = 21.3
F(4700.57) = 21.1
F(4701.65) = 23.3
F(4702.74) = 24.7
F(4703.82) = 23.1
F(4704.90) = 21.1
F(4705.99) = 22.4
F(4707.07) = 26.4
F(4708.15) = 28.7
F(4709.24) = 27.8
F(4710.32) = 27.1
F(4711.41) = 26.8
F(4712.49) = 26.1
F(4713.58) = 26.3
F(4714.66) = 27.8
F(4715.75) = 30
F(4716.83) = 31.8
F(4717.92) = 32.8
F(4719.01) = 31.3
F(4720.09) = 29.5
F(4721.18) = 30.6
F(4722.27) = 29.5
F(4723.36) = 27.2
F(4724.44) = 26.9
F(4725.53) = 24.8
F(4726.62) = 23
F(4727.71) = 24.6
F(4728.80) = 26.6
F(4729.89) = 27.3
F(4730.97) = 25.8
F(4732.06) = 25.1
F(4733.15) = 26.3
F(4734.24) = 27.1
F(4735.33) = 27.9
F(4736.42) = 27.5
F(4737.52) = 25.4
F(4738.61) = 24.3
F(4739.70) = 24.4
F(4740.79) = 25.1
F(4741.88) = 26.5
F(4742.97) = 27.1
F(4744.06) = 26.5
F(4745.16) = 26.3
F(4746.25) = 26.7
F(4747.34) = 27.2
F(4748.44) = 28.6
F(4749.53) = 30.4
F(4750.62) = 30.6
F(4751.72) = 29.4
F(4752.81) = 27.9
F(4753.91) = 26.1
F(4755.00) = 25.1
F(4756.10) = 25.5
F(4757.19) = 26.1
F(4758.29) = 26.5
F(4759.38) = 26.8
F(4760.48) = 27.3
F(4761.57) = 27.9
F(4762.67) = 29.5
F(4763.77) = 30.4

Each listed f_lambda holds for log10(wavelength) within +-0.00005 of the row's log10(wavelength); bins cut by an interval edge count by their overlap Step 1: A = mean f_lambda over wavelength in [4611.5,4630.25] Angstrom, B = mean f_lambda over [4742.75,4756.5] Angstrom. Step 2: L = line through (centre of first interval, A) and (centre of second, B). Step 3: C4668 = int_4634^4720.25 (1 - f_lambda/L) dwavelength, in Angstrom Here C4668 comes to 6.8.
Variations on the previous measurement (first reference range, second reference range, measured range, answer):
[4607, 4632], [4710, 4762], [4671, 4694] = 1.8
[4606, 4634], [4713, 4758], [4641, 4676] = 3.4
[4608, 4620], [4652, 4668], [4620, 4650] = 3.2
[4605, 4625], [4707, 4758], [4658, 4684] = 2.9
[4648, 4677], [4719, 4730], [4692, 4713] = 1.6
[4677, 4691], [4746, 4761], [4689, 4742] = 1.9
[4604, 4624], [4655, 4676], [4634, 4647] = 1.6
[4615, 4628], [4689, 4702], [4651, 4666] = -0.5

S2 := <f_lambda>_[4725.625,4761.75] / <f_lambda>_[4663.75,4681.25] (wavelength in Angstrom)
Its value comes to 1.1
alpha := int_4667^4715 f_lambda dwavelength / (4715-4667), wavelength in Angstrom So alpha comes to 25.4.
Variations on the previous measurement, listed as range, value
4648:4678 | 26.1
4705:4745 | 27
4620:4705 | 26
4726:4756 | 26.6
